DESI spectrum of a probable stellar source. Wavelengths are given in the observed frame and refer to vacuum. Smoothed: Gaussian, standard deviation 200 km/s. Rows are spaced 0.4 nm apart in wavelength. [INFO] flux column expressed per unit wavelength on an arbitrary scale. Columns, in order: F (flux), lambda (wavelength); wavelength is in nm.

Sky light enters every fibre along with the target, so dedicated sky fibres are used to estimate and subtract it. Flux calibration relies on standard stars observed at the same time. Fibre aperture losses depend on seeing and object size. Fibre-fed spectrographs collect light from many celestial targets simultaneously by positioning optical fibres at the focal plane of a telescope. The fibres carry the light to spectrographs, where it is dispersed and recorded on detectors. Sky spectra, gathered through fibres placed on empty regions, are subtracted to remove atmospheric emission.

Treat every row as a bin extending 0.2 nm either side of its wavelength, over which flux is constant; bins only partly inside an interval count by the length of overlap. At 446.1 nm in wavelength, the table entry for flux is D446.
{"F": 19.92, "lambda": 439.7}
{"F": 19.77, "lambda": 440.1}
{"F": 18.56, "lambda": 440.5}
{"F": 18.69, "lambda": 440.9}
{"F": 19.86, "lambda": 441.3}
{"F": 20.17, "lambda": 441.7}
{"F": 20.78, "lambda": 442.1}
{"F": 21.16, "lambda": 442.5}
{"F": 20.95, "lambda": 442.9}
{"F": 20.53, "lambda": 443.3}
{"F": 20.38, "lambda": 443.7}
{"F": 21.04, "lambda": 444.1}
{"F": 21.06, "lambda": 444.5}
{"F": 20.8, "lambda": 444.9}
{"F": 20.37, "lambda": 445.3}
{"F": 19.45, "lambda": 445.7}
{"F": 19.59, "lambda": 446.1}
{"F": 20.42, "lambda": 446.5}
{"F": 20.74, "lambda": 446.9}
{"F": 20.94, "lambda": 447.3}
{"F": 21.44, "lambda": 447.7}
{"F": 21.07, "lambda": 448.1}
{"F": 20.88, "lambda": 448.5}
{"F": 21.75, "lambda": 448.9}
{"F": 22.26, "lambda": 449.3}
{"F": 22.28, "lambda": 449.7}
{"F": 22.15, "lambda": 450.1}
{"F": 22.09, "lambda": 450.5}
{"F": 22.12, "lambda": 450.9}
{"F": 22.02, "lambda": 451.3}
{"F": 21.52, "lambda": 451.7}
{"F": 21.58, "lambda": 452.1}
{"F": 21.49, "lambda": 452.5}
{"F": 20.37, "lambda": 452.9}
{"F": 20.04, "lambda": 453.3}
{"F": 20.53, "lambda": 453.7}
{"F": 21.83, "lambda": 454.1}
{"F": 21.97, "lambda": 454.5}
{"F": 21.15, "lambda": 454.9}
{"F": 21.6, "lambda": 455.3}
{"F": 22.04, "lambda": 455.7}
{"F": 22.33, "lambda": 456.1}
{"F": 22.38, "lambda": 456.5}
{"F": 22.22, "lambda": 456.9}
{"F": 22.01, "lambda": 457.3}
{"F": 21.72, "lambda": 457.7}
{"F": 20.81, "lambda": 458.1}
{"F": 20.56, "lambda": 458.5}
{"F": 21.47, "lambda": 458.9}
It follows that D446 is 19.59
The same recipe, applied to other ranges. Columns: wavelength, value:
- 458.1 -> 20.81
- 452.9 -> 20.37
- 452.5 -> 21.49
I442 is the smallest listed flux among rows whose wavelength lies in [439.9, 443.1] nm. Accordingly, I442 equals 18.56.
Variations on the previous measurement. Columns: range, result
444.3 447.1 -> 19.45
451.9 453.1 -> 20.37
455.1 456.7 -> 21.6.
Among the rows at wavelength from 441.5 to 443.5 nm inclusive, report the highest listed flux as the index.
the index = 21.16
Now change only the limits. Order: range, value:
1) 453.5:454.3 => 21.83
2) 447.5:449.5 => 22.26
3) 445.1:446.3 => 20.37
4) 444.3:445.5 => 21.06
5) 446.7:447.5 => 20.94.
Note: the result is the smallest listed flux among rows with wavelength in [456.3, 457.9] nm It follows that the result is 21.72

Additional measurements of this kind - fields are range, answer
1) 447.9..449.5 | 20.88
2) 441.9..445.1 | 20.38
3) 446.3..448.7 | 20.42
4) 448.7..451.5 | 21.75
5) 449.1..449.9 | 22.26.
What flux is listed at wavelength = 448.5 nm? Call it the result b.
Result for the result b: 20.88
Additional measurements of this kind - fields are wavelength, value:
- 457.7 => 21.72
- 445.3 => 20.37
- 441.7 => 20.17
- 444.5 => 21.06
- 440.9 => 18.69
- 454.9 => 21.15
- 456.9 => 22.22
